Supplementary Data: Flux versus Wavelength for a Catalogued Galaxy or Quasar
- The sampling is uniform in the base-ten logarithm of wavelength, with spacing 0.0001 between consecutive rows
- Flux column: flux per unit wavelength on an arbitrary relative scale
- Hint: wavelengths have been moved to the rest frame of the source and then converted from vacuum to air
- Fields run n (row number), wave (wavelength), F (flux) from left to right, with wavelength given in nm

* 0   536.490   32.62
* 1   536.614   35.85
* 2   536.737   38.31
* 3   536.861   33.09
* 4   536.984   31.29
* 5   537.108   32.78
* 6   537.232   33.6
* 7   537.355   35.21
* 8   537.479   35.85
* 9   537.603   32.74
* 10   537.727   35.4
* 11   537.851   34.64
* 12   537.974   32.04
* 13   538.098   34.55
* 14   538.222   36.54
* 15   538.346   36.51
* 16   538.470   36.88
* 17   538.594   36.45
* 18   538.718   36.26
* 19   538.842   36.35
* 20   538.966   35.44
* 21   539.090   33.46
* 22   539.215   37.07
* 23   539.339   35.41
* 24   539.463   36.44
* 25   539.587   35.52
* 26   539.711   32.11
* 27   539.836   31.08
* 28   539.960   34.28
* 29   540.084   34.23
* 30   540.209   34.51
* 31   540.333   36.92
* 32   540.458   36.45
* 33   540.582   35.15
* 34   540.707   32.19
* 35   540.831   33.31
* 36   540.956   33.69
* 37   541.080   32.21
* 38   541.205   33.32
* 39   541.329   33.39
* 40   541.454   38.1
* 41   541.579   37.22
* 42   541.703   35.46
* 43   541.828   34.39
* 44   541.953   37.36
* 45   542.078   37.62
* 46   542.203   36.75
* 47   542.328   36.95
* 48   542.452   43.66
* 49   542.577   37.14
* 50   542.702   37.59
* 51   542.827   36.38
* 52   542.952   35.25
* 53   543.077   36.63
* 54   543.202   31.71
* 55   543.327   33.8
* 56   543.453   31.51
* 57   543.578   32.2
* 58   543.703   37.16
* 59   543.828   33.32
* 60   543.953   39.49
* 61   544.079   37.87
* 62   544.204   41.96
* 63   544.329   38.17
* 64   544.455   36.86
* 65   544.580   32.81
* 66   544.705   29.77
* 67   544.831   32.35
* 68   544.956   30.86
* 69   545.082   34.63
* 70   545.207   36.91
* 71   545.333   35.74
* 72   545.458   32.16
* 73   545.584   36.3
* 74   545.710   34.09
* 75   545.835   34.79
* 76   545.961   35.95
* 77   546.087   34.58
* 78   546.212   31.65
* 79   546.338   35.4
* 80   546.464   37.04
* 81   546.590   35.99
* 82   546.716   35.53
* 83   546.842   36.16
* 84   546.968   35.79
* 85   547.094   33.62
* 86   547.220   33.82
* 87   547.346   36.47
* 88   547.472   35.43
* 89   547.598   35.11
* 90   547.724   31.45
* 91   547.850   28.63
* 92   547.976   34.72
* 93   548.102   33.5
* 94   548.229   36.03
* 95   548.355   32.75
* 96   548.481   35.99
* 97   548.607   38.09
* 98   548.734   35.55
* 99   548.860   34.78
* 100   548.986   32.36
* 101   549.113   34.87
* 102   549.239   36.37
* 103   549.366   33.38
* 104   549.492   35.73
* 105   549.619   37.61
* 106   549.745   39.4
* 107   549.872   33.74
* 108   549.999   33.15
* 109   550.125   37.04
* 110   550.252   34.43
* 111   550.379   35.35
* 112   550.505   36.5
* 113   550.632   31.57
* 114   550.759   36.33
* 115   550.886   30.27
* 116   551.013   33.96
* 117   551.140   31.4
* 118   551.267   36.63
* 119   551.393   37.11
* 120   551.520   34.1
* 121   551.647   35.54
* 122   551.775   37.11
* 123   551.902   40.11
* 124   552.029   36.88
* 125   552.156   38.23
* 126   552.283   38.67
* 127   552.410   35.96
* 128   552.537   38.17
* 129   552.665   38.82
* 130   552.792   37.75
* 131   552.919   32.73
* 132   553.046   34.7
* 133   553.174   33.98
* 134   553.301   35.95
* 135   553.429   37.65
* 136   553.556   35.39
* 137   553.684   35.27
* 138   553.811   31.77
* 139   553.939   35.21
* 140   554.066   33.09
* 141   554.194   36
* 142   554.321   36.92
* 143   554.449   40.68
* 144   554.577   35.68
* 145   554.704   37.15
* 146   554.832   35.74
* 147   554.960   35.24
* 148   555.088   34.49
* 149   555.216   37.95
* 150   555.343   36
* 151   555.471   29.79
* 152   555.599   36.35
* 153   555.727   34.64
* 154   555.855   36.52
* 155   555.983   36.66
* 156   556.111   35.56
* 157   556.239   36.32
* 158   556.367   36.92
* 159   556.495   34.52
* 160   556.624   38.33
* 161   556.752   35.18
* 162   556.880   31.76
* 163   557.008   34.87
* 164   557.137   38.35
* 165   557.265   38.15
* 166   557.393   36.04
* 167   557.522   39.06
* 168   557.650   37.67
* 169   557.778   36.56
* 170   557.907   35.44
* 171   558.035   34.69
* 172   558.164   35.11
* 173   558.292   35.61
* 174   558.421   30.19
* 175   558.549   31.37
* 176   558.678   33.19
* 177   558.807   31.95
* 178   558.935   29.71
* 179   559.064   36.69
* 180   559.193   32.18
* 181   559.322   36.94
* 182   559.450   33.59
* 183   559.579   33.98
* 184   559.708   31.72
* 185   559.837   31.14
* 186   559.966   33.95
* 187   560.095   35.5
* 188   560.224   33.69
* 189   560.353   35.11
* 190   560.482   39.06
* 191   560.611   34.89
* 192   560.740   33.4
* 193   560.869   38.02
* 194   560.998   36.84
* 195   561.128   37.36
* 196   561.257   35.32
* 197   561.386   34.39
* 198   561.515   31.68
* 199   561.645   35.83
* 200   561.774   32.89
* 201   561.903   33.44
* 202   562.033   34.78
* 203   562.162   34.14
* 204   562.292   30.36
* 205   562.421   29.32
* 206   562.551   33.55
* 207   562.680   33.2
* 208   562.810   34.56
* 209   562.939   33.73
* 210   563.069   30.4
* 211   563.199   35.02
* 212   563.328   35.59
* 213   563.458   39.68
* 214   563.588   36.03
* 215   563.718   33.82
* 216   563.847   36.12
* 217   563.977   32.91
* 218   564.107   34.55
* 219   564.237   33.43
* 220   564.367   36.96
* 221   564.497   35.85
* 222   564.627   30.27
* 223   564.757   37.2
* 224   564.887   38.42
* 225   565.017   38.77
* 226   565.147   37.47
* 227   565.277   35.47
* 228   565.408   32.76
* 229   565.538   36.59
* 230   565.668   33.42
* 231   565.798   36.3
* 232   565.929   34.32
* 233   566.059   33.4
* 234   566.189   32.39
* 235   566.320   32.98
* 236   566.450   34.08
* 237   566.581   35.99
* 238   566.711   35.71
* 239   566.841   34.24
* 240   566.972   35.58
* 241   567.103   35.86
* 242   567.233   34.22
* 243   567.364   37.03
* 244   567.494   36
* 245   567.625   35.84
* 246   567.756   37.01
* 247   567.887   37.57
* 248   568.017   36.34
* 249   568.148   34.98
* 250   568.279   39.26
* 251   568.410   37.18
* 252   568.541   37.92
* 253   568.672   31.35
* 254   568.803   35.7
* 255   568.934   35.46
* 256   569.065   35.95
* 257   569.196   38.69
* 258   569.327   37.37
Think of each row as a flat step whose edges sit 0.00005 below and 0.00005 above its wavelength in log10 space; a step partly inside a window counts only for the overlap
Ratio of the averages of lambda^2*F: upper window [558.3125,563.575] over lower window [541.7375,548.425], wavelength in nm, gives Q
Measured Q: 1.02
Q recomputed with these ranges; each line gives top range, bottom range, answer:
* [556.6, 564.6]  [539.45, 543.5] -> 1.05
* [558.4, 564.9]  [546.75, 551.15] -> 1.03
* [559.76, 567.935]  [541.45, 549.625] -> 1.06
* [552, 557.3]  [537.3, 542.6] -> 1.07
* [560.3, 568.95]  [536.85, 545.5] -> 1.09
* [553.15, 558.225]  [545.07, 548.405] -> 1.07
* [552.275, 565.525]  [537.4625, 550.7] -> 1.05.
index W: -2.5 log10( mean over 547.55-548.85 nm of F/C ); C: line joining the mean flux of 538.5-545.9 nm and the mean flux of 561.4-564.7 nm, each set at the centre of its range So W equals 0.02 mag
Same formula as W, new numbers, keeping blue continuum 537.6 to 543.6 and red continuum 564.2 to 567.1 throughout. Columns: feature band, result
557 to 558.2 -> -0.05 mag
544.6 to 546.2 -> 0.04 mag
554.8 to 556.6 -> -0.01 mag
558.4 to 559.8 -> 0.07 mag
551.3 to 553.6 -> -0.04 mag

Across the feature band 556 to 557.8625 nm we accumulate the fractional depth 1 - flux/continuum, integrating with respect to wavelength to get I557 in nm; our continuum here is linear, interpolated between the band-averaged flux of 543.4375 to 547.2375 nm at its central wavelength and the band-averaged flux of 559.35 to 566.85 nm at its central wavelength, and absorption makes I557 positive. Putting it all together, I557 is -0.09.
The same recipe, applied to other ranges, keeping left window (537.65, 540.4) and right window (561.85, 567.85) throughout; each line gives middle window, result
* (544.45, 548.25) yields 0.078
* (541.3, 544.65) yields -0.125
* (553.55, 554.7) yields -0.025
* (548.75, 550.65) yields -0.012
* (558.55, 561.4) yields 0.034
